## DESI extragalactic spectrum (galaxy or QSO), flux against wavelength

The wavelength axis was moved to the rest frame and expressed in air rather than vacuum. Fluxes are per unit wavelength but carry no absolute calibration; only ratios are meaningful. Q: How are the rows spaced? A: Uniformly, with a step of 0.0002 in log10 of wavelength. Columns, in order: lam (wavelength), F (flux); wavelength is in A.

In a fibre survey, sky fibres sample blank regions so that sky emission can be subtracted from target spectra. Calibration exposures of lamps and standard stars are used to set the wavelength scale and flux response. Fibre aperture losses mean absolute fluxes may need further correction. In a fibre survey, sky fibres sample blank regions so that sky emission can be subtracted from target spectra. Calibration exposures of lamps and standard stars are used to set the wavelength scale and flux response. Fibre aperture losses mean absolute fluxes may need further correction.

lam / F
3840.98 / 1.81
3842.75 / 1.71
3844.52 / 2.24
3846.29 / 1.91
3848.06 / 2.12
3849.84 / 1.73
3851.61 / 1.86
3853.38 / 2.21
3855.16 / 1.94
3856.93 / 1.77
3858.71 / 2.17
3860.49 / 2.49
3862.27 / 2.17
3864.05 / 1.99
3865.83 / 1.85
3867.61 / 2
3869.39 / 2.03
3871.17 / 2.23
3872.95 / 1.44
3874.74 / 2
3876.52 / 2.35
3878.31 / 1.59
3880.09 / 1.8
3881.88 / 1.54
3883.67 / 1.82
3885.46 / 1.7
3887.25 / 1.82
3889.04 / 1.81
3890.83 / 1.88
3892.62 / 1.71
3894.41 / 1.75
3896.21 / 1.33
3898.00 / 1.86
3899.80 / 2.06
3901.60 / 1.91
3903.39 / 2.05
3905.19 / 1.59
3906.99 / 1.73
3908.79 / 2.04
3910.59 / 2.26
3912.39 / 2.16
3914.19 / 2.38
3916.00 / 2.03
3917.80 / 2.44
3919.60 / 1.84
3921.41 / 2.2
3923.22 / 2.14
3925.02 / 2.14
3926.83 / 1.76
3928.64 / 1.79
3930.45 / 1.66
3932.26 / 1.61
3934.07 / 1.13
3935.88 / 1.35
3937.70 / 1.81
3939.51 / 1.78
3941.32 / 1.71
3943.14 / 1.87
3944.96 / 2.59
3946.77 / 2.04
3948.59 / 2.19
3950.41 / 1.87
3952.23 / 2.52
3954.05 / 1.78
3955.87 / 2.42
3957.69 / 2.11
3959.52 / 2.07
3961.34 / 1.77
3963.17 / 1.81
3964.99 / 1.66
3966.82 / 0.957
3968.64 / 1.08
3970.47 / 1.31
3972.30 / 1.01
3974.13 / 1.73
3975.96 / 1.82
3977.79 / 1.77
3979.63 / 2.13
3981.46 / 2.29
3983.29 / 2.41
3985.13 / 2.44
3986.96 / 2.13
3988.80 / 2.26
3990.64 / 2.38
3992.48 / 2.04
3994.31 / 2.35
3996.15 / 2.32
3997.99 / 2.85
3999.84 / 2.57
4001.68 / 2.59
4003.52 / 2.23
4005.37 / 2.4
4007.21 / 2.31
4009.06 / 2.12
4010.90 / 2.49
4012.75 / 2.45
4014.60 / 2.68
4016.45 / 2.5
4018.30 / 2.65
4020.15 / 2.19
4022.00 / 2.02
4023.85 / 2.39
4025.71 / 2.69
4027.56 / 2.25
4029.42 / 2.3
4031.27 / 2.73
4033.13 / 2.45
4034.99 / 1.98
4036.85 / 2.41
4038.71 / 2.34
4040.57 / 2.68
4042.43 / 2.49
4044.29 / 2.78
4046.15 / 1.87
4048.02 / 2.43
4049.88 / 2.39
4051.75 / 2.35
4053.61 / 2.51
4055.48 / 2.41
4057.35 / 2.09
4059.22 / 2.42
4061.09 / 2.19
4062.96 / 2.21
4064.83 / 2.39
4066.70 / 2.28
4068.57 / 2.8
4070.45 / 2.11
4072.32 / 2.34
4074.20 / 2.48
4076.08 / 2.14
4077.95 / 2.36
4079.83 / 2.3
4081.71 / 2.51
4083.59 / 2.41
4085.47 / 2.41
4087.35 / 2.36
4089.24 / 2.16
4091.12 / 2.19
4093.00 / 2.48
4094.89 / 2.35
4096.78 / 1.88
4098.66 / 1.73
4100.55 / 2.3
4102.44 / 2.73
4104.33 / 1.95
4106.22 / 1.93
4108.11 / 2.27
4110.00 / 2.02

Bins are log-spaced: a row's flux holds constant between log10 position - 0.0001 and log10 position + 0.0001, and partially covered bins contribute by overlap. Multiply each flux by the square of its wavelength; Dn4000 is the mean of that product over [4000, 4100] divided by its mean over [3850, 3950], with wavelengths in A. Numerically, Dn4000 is 1.33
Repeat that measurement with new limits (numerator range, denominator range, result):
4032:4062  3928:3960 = 1.31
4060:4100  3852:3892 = 1.32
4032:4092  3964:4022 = 1.14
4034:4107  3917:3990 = 1.30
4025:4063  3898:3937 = 1.33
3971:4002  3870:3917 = 1.21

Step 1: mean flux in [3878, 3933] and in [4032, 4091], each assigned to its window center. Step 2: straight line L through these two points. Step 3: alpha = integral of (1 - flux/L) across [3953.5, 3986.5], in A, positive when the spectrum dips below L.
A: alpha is 4.2 A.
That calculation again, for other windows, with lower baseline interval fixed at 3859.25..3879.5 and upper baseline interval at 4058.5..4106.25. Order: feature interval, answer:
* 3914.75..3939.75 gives 2.9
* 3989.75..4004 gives -1.6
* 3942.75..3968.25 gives 2.0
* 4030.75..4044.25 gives -1.3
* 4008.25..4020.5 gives -1.4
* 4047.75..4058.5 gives -0.5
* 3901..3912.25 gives 0.6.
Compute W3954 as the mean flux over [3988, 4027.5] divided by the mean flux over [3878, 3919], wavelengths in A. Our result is 1.3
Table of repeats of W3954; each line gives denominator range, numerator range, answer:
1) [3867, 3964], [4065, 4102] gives 1.20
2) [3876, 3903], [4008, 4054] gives 1.34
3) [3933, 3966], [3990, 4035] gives 1.26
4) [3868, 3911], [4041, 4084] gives 1.28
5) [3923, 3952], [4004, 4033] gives 1.30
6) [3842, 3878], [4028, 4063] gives 1.18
